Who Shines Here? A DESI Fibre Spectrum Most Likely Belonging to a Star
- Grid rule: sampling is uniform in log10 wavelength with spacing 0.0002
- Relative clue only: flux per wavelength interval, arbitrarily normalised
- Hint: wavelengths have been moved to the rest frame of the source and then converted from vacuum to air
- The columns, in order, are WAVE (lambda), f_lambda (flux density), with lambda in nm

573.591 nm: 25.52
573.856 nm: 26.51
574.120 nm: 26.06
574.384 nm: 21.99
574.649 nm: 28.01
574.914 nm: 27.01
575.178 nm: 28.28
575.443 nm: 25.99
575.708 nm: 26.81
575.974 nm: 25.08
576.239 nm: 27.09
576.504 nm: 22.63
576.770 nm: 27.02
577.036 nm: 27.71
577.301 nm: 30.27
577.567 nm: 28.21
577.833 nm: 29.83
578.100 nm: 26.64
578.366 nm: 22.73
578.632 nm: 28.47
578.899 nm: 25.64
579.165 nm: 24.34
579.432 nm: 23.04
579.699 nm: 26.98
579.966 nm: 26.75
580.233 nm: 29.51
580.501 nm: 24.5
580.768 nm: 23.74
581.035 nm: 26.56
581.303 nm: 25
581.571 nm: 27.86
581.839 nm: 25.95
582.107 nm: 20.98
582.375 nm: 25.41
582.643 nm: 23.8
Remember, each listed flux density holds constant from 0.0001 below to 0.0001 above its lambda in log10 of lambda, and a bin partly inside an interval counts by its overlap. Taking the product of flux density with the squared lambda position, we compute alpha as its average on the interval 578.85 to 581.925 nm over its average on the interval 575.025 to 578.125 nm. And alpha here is 0.96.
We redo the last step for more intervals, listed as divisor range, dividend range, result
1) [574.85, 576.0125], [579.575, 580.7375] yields 1.01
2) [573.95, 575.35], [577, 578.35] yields 1.08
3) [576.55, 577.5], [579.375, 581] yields 0.94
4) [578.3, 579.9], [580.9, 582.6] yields 1.00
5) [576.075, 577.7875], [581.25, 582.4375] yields 0.93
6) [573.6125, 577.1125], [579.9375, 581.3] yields 1.02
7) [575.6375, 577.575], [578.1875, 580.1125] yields 0.96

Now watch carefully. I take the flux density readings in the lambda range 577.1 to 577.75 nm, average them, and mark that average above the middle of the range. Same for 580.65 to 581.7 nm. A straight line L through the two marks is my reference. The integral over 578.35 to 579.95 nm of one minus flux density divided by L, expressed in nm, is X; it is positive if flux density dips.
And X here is 0.12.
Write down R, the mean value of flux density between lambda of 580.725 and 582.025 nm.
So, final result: 25.8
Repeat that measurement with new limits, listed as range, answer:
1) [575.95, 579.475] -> 26.5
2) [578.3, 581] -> 25.7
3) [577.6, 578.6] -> 26.8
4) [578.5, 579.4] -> 25.8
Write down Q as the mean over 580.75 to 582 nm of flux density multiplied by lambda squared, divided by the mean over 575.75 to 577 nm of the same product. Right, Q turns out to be 1.03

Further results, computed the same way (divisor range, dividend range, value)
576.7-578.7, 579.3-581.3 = 0.94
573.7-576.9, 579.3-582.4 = 1.00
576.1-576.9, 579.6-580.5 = 1.08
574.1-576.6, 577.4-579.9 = 1.02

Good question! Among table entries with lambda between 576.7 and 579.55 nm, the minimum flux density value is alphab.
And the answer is 22.73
